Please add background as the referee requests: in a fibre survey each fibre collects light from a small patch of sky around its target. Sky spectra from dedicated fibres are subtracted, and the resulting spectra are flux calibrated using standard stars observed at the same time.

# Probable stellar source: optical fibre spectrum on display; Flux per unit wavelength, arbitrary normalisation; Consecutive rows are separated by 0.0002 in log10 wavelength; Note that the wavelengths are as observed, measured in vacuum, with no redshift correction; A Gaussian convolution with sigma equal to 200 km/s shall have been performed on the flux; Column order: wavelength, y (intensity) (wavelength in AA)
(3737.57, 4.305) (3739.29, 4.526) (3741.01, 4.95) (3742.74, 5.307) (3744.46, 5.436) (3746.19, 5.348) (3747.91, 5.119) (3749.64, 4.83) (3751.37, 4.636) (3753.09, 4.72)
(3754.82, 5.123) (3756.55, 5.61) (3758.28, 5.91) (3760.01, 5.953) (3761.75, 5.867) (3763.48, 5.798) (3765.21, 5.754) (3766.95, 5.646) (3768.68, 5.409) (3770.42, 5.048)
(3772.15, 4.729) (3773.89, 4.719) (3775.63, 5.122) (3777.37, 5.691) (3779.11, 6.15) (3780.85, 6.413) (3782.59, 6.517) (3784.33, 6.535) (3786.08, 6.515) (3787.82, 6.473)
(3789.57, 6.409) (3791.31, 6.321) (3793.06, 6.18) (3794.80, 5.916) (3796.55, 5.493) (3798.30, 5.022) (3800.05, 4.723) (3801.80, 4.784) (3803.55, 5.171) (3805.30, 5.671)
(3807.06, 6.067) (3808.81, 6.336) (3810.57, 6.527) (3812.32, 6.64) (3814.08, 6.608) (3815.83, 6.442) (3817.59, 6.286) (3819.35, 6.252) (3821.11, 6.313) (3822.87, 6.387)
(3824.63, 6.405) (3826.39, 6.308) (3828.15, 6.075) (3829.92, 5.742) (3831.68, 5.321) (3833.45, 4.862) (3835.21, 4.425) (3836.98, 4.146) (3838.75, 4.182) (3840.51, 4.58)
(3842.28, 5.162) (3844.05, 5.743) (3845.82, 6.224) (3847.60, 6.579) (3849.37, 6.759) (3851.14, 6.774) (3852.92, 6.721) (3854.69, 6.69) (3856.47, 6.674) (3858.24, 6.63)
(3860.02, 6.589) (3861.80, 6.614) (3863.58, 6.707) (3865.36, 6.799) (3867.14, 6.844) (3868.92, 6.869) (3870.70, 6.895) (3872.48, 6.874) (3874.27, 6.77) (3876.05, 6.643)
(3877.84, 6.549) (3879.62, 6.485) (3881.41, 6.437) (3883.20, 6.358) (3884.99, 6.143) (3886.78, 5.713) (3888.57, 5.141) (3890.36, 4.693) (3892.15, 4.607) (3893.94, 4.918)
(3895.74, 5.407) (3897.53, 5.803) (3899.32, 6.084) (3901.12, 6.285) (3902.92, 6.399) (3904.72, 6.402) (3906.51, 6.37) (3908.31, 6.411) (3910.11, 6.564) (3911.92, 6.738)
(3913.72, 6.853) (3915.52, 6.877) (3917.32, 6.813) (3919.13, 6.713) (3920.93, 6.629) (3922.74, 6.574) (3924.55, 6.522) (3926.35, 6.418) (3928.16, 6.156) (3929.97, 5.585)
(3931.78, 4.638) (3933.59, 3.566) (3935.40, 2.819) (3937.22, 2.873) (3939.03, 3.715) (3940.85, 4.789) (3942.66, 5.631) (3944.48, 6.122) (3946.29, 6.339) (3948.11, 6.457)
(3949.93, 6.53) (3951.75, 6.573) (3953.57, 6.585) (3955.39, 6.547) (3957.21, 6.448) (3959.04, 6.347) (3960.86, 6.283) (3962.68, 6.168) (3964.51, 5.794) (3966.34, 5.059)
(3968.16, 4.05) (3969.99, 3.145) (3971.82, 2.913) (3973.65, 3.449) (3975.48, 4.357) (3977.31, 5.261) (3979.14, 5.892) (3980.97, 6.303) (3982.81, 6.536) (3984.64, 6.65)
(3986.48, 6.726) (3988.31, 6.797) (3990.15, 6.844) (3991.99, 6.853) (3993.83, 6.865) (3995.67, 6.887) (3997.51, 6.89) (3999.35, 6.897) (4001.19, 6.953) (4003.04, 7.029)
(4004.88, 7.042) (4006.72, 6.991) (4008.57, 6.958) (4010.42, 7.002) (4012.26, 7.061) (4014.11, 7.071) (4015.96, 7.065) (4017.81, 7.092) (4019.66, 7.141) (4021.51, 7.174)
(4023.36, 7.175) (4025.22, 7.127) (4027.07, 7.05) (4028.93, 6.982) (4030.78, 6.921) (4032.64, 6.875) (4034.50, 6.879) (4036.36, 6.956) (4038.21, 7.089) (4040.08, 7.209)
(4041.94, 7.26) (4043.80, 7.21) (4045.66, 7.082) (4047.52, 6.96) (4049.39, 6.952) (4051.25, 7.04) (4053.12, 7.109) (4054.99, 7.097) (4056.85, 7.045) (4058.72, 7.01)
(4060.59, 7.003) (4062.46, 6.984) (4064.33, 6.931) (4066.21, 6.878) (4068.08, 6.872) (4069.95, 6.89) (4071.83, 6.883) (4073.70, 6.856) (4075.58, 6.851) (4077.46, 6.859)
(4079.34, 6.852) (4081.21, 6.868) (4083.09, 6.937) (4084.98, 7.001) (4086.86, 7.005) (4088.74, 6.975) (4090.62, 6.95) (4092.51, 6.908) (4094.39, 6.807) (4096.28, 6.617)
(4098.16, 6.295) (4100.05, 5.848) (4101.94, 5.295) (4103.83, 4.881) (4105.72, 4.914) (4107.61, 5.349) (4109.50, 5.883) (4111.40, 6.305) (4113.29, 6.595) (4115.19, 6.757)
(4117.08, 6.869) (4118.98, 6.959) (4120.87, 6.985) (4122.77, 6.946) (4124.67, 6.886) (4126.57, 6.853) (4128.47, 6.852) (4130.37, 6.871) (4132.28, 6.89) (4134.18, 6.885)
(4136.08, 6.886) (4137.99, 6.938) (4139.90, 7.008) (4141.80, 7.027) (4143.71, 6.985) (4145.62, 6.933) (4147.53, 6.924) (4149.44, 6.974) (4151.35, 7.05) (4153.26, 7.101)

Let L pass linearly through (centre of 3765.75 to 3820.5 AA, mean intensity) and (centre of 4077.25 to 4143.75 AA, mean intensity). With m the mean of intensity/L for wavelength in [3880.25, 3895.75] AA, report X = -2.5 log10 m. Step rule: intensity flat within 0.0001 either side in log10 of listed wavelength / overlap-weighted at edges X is 0.11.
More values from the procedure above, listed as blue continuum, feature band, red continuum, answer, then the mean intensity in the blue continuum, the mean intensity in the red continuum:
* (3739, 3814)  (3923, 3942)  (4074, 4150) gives 0.26 mag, 5.63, 6.64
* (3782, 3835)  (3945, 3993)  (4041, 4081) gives 0.14 mag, 5.99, 6.98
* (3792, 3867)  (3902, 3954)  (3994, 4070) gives 0.10 mag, 5.95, 7.02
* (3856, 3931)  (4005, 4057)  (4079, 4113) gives -0.12 mag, 6.32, 6.31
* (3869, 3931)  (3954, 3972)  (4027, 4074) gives 0.21 mag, 6.24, 7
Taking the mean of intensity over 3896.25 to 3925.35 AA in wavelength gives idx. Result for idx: 6.49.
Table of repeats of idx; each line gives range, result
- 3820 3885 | 6.17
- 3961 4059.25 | 6.53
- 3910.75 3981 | 5.54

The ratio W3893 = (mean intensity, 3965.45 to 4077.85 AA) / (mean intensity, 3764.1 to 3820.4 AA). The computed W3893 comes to 1.13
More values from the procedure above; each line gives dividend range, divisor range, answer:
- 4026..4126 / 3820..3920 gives 1.10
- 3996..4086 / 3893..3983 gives 1.24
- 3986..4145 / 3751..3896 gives 1.15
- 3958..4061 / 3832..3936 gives 1.08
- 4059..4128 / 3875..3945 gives 1.14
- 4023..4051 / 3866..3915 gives 1.14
